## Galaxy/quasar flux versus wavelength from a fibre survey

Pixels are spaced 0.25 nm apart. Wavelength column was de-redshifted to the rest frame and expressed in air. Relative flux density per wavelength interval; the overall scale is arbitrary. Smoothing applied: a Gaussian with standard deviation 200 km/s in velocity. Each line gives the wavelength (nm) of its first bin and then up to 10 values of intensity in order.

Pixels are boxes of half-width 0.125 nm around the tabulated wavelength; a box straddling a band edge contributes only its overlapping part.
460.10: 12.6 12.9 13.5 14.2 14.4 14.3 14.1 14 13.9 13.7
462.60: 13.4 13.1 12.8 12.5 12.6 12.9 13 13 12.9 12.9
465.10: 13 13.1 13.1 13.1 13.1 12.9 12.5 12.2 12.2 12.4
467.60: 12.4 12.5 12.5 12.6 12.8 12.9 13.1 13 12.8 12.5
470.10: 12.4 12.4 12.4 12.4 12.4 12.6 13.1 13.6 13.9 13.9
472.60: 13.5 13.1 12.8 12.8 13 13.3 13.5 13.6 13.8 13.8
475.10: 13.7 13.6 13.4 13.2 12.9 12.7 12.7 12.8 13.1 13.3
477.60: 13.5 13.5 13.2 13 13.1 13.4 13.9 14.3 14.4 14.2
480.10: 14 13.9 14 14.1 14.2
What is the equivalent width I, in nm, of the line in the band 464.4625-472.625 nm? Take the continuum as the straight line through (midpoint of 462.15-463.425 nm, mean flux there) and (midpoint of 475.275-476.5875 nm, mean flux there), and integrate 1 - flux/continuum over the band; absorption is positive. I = 0.204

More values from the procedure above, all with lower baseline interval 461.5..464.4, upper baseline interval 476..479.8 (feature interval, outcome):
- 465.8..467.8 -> 0.105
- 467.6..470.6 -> 0.142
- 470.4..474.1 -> 0.069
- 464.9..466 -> 0.017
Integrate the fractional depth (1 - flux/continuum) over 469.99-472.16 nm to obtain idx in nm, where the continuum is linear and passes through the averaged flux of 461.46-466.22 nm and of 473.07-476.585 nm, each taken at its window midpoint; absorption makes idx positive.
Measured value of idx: 0.078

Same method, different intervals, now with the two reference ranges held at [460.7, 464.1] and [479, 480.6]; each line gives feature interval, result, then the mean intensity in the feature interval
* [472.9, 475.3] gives 0.095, 13.4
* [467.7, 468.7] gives 0.082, 12.6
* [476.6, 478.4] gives 0.110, 13.2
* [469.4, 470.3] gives 0.077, 12.6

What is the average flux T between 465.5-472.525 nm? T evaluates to 12.8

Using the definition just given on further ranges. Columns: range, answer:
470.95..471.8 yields 12.8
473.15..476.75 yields 13.3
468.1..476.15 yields 13.1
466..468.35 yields 12.5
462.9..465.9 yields 12.9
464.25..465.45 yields 13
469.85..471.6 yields 12.5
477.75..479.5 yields 13.5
